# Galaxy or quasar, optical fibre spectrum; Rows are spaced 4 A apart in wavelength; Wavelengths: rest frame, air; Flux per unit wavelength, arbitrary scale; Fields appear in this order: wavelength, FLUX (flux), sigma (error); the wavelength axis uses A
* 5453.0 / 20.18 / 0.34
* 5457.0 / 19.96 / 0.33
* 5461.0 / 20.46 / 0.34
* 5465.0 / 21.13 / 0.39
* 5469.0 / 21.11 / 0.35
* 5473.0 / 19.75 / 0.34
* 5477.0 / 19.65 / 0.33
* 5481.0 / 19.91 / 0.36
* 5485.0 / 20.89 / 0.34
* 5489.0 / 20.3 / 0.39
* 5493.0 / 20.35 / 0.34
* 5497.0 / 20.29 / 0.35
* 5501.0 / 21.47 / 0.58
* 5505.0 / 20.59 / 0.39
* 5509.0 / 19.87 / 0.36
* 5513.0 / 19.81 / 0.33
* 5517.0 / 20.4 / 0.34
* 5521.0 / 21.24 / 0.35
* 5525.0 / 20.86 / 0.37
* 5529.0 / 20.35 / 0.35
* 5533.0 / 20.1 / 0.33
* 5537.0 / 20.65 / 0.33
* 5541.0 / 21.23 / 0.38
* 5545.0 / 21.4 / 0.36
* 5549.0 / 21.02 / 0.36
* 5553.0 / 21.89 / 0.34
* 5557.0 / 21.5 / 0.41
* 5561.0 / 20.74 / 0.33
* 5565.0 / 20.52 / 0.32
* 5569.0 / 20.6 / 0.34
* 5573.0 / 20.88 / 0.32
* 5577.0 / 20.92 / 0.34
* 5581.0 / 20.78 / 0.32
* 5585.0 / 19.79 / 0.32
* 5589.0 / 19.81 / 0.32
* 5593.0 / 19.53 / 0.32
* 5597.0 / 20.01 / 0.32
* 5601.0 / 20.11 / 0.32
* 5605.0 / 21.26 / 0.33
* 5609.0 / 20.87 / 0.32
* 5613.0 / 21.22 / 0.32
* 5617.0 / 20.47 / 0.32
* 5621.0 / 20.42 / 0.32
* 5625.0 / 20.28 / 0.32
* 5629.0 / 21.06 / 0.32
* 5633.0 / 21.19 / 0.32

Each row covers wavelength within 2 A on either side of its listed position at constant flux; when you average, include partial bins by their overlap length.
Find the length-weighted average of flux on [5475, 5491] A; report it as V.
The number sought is 20.2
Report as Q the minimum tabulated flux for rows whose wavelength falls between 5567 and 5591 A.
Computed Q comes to 19.79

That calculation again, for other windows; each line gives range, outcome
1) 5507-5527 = 19.81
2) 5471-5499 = 19.65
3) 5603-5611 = 20.87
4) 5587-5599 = 19.53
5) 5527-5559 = 20.1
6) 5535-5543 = 20.65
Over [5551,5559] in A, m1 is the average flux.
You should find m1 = 21.7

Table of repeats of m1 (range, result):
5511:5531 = 20.5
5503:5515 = 20.1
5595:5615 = 20.7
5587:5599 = 19.8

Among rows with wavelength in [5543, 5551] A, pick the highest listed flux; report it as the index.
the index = 21.4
